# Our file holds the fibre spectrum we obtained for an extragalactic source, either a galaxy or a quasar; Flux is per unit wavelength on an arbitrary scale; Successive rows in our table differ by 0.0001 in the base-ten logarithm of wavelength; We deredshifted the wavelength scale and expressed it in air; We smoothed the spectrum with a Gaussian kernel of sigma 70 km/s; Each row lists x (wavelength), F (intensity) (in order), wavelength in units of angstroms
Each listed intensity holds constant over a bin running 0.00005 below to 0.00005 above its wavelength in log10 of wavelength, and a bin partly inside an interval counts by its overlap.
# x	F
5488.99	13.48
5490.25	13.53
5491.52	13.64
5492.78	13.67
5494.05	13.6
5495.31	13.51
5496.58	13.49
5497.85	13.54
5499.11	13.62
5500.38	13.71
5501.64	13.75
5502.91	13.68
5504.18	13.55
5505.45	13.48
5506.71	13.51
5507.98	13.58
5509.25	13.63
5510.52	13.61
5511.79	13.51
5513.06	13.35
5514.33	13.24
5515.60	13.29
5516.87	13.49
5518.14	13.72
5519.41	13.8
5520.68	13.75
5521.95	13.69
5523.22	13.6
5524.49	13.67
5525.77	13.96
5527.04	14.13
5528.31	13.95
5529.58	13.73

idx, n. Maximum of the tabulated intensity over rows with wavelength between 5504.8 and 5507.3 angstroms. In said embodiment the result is 13.51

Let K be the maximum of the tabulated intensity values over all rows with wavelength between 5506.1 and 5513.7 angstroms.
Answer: 13.63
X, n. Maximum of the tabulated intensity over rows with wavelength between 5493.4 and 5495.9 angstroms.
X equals 13.6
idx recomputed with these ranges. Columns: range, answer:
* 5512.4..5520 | 13.8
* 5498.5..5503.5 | 13.75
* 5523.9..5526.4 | 13.96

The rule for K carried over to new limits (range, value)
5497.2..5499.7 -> 13.62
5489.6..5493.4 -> 13.67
